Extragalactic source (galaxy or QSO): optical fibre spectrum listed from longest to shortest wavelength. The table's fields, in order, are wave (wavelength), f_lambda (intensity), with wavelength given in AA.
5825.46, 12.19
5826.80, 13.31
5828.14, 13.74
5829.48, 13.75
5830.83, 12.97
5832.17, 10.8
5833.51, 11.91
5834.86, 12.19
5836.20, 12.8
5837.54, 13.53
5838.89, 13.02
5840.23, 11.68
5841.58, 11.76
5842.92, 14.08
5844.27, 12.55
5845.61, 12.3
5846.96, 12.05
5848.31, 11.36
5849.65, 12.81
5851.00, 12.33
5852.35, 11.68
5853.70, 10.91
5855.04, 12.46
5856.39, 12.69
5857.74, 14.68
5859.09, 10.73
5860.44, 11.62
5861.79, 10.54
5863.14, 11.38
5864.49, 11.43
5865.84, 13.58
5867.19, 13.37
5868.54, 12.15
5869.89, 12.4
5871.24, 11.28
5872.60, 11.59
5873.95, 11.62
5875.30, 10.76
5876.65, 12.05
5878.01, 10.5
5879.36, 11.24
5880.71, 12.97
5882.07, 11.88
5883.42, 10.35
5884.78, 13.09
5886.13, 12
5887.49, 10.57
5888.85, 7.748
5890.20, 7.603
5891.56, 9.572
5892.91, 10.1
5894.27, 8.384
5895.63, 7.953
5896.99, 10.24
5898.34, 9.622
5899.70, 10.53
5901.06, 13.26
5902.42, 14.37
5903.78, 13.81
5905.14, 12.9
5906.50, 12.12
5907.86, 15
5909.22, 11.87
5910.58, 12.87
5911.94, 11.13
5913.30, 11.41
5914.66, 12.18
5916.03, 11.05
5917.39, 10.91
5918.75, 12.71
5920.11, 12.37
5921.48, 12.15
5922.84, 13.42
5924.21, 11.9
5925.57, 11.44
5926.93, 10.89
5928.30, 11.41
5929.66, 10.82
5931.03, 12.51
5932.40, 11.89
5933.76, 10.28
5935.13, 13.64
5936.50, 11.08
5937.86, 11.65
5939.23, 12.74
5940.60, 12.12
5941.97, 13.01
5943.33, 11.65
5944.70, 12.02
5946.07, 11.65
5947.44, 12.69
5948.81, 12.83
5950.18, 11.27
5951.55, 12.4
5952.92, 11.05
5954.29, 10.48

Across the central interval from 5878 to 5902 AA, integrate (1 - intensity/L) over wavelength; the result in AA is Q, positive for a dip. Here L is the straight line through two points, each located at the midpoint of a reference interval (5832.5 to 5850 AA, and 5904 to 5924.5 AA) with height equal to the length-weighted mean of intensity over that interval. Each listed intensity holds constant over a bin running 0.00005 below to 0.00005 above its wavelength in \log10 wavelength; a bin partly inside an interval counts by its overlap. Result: 3.7 AA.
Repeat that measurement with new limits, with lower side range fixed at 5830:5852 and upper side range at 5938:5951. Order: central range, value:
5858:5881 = 1.1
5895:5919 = 0.7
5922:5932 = 0.4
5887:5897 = 2.7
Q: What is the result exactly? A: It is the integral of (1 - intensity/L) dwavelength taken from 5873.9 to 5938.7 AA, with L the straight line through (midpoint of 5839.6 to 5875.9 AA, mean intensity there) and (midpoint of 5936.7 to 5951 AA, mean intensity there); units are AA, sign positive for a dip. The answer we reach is 3.47 AA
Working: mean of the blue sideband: 12.1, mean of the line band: 11.5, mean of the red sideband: 12.1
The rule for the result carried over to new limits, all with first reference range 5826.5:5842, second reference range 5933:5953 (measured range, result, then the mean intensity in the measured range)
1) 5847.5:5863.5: 0.7 AA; 11.9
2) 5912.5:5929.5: 0.5 AA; 11.8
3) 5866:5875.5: 0.3 AA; 12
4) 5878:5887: 0.4 AA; 11.8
